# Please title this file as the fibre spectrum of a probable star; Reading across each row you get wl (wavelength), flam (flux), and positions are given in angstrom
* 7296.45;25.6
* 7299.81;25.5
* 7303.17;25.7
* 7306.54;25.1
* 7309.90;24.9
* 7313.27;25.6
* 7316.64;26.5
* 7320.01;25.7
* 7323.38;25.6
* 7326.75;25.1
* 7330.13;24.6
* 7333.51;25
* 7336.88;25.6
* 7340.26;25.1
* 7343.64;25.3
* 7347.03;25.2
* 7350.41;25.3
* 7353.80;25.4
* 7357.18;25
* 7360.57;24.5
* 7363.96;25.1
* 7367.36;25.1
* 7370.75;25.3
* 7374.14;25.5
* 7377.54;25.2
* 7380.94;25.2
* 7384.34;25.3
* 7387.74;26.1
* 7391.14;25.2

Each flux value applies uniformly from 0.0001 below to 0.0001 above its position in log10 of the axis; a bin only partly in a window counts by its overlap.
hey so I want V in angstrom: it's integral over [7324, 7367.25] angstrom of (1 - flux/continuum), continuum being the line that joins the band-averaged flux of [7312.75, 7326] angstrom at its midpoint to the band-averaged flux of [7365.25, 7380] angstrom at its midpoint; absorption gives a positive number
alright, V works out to 0.73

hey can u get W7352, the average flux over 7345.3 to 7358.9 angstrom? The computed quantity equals 25.2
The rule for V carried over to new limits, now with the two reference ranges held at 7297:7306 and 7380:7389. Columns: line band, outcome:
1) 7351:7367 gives 0.3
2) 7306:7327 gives 0.0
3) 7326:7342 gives 0.3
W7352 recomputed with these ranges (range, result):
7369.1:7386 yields 25.3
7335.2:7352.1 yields 25.3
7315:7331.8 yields 25.5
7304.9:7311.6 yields 25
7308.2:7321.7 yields 25.7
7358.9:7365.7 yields 24.8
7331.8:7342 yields 25.2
